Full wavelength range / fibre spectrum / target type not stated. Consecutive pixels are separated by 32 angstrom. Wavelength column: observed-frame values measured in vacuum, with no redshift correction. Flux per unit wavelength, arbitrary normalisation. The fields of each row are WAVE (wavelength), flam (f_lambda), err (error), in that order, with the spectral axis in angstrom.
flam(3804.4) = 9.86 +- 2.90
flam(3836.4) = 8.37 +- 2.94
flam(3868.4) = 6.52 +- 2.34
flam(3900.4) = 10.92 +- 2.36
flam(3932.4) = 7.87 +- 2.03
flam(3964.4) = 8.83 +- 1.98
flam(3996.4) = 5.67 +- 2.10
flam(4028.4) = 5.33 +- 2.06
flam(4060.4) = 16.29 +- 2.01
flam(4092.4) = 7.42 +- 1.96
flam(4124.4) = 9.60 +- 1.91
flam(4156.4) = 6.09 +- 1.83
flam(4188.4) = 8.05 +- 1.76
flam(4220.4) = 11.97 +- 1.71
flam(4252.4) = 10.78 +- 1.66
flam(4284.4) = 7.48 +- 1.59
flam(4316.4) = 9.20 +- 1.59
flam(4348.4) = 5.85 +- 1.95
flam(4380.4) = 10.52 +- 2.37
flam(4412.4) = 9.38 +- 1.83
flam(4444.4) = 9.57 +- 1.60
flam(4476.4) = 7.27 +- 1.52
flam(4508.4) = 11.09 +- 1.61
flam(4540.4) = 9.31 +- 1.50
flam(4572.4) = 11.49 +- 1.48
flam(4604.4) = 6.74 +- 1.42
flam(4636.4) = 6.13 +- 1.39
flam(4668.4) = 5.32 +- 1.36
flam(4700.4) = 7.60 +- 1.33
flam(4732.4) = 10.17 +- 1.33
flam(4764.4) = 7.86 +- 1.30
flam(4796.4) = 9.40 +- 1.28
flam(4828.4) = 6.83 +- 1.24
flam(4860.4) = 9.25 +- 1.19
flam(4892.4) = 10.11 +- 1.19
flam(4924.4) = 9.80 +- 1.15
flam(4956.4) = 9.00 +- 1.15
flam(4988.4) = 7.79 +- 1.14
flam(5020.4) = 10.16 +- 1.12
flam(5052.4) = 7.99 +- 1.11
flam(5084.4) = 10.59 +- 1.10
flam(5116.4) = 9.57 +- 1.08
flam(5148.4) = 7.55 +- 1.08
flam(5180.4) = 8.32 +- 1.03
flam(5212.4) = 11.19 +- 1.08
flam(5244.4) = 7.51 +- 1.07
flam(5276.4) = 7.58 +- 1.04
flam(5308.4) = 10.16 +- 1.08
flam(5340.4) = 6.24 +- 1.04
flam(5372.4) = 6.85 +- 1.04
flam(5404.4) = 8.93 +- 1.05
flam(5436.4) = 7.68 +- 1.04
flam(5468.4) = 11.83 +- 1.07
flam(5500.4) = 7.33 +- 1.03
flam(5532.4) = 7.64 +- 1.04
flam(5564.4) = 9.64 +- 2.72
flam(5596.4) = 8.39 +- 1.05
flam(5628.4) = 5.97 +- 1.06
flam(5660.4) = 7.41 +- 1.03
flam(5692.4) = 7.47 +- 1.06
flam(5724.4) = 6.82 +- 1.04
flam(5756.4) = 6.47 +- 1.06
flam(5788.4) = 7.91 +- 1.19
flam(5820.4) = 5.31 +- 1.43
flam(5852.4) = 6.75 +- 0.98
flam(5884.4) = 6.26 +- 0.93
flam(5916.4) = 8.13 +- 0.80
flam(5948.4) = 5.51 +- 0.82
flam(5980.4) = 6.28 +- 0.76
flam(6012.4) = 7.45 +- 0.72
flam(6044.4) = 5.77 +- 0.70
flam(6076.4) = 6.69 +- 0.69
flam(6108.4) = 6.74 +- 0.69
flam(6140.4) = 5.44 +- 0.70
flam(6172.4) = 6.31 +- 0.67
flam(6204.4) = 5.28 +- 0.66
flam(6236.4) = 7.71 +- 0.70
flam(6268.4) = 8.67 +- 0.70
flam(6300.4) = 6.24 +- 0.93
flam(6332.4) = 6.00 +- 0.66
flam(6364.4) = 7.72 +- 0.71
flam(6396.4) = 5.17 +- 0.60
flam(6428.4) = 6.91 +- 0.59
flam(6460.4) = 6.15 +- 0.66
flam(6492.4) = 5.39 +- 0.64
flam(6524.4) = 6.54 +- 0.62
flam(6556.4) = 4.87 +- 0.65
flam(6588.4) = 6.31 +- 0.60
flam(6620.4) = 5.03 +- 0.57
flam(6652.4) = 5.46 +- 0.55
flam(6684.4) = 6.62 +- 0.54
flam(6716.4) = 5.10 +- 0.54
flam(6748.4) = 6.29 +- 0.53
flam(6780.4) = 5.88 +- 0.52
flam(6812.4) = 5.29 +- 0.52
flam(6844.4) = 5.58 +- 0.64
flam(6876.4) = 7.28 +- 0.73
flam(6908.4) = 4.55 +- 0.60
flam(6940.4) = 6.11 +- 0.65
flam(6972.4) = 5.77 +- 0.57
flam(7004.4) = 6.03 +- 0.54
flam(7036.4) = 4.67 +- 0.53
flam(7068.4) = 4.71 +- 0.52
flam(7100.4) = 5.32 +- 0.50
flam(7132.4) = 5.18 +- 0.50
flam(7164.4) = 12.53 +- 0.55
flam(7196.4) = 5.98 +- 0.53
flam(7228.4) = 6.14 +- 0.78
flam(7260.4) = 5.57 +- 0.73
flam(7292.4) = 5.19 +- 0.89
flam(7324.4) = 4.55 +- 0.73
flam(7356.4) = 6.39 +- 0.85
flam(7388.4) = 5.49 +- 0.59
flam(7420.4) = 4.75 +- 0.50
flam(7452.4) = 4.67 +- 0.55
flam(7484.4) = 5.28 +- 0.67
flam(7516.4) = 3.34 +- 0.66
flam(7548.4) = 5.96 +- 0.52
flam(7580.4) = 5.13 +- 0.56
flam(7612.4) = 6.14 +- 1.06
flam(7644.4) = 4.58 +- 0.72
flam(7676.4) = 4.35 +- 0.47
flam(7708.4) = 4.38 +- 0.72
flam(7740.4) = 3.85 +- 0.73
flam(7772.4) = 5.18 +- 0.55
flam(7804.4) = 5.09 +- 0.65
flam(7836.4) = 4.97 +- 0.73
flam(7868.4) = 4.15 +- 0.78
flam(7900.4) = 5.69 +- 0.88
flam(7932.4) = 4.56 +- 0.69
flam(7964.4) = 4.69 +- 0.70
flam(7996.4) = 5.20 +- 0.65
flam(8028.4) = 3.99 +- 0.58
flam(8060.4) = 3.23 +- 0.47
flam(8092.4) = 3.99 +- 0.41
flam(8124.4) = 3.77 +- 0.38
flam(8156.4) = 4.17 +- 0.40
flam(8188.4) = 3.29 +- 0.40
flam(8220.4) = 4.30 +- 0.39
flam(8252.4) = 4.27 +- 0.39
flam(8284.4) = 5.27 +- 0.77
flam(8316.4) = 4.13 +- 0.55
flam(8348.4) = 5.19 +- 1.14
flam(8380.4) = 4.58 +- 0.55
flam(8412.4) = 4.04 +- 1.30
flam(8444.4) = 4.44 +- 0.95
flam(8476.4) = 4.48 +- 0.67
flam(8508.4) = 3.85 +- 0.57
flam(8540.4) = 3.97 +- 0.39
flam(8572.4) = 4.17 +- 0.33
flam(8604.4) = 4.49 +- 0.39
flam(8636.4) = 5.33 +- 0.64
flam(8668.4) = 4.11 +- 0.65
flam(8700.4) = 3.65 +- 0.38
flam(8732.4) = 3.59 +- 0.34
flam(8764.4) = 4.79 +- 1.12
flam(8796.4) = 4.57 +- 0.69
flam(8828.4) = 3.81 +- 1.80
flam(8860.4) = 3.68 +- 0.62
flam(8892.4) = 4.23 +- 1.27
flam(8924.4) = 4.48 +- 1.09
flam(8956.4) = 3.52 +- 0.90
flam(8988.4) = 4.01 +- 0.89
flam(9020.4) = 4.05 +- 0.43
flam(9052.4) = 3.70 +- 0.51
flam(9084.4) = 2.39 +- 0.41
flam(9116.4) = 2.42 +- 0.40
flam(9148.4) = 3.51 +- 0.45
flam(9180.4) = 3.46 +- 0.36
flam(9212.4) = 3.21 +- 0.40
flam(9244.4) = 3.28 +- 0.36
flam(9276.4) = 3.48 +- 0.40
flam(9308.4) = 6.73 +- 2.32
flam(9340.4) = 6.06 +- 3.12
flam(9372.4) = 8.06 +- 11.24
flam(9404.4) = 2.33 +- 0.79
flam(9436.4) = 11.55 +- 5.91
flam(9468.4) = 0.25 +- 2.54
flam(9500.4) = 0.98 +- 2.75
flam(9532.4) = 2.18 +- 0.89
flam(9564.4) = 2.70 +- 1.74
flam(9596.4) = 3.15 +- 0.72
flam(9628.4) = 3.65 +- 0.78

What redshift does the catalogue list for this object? 0.09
